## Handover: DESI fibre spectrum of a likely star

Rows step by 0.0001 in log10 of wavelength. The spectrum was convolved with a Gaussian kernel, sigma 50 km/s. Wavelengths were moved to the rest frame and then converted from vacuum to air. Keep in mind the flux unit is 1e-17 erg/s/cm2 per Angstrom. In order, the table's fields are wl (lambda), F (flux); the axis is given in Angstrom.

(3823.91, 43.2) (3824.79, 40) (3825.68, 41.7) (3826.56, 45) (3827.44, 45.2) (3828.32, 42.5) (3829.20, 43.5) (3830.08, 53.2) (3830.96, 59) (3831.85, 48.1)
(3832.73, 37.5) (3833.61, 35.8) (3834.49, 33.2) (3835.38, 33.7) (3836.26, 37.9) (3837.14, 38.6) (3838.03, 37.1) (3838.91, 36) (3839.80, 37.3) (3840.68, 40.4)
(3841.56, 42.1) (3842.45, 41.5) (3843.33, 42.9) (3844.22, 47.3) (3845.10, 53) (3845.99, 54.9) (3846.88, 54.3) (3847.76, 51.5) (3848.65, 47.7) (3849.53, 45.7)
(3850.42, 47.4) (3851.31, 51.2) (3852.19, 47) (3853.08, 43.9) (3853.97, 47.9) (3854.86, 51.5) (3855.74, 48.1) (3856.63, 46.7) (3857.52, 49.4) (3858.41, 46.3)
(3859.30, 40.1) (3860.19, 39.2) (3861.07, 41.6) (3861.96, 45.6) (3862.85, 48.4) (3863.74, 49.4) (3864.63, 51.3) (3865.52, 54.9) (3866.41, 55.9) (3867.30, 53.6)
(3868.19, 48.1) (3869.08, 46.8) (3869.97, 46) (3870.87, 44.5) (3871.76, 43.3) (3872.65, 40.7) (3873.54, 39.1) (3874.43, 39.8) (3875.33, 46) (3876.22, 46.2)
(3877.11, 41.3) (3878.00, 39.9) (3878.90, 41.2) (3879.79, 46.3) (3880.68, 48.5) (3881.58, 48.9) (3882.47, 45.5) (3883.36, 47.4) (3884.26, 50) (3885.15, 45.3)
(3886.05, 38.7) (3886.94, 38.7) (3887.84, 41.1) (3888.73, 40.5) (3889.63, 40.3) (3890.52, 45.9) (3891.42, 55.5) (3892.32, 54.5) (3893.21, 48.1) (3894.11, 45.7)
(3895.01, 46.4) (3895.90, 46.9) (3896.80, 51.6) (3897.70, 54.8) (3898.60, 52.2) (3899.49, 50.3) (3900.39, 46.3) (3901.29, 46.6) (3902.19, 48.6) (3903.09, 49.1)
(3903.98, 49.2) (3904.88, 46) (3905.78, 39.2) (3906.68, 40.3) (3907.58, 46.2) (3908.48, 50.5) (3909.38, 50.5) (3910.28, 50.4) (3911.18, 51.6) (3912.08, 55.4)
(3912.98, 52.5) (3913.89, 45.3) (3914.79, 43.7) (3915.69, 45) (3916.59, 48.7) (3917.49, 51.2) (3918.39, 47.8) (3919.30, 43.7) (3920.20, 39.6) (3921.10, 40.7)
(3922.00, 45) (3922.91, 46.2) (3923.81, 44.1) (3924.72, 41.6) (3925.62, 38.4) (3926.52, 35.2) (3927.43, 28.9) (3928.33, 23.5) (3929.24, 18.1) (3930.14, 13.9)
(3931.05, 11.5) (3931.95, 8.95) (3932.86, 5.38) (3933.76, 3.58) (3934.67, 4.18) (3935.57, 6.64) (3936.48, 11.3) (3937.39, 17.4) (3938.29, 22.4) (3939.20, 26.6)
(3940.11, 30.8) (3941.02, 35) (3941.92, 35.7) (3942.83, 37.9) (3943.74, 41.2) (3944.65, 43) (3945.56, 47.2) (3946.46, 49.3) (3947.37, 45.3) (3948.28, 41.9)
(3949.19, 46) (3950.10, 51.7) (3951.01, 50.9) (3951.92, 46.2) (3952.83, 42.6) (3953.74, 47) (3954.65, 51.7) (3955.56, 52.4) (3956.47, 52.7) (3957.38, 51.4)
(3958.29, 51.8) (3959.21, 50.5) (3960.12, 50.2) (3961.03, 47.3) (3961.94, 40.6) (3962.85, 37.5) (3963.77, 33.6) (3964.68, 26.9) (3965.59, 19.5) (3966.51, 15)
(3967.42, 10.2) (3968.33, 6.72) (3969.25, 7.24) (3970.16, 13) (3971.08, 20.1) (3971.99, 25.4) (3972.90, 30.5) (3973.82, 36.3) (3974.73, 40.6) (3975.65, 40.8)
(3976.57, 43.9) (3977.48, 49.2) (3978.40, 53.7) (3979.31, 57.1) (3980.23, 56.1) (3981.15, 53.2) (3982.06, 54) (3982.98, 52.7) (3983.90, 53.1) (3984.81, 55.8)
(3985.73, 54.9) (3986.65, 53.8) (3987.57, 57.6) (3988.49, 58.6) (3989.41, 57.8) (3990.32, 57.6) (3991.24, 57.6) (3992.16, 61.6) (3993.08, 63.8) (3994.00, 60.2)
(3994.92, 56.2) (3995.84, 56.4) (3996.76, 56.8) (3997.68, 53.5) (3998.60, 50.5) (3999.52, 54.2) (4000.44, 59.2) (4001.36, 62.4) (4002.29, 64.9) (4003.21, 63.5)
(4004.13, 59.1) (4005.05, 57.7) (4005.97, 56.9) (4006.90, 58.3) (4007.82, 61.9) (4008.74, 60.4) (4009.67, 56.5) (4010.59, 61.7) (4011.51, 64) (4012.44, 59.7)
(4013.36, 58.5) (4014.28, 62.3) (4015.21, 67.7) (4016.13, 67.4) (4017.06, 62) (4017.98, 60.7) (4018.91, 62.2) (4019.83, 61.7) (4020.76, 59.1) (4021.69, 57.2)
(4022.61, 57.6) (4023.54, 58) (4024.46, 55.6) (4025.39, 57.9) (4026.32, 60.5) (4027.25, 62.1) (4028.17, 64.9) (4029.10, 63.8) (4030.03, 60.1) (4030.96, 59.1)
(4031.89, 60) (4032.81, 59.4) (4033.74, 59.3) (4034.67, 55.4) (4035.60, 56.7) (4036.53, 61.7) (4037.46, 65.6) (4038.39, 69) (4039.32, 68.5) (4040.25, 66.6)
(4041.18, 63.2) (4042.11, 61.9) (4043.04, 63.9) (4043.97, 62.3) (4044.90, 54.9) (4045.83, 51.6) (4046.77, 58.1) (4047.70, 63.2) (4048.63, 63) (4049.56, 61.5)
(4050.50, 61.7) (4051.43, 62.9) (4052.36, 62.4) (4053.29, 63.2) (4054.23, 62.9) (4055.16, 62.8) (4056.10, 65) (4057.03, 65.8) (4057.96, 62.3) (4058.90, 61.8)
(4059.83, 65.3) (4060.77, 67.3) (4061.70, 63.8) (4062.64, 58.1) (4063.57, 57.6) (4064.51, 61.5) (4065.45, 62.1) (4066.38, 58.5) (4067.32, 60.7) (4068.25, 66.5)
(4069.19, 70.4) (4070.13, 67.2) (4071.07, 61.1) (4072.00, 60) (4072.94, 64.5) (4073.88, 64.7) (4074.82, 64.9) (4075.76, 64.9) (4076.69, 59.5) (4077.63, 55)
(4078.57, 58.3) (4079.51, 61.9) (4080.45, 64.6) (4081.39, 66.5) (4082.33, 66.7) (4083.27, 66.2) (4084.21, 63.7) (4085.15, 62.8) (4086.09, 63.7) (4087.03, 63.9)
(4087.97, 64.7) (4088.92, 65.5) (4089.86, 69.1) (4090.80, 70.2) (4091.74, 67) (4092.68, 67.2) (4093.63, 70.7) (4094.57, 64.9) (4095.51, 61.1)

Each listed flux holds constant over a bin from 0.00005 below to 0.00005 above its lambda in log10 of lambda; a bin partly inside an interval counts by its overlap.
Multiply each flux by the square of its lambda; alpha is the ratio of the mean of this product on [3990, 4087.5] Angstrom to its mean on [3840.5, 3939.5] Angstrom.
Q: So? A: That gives 1.6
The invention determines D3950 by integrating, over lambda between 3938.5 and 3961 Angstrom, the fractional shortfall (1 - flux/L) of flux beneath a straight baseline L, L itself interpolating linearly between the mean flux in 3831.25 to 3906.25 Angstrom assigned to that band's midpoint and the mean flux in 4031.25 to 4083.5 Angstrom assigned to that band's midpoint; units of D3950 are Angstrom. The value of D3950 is 3.45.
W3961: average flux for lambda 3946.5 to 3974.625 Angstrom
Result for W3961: 37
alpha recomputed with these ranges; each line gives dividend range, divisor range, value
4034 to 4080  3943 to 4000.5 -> 1.43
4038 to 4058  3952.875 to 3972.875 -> 1.93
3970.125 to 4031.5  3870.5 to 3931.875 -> 1.35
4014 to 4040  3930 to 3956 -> 1.98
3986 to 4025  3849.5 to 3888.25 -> 1.39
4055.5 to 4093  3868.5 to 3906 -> 1.53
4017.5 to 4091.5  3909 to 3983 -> 1.78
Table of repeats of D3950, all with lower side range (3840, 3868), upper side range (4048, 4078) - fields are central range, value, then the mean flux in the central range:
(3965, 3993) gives 7.3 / 42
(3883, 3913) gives 2.0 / 47.5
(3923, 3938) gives 9.3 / 20.2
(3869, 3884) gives 1.6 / 44.2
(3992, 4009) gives -0.1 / 58.8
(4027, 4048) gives -0.1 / 61.3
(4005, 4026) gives -0.3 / 60.3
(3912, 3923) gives 1.3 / 46.2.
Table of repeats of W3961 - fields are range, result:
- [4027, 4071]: 62.2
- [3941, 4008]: 46.8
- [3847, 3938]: 42.4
